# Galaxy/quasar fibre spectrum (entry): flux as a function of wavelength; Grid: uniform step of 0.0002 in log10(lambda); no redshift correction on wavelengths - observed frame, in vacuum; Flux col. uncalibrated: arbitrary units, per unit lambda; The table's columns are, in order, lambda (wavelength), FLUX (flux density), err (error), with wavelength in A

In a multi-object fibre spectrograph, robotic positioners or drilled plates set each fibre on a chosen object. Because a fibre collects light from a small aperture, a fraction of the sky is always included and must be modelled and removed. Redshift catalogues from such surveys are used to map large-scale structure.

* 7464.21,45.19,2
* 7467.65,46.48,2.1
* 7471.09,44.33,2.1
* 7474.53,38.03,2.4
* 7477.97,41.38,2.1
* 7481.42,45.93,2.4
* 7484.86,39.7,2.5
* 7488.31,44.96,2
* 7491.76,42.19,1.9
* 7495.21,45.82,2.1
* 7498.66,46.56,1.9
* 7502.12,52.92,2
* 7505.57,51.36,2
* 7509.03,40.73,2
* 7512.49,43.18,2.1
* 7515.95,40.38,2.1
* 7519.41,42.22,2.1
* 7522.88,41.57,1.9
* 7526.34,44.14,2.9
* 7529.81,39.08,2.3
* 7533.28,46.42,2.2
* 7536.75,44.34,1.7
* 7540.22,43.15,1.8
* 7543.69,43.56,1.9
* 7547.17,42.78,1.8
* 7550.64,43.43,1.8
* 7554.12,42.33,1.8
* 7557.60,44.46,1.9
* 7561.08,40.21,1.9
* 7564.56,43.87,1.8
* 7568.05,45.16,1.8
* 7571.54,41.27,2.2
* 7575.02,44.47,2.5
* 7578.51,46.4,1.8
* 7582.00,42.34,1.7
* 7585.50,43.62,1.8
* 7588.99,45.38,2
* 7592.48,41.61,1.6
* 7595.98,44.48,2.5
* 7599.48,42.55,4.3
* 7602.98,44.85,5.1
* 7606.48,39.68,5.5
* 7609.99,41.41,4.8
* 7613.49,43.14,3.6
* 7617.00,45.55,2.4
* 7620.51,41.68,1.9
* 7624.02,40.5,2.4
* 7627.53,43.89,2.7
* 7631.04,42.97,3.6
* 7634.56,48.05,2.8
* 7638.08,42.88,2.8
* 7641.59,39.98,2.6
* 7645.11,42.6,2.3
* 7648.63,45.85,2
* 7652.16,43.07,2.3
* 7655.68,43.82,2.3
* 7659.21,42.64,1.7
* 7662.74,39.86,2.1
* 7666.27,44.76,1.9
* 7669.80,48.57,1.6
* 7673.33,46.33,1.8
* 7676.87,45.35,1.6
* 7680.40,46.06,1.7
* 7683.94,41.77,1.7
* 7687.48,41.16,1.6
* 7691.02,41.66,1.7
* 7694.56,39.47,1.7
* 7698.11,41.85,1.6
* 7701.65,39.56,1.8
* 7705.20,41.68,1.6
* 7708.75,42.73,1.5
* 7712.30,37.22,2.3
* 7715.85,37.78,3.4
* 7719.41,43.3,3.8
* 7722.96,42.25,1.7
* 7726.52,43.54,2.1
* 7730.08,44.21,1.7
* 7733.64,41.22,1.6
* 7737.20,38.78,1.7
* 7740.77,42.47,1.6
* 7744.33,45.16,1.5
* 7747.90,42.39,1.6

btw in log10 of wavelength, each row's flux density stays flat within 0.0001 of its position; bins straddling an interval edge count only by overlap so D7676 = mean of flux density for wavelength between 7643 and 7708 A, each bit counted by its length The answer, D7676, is 43.1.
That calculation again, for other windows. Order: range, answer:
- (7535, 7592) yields 43.5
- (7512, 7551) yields 42.8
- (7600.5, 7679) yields 43.5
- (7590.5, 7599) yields 43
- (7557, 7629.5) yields 43.1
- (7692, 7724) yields 40.6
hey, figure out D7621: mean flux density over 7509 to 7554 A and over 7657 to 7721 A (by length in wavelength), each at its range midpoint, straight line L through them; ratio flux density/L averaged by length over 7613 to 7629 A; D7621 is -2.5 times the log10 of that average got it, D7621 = -0.01 mag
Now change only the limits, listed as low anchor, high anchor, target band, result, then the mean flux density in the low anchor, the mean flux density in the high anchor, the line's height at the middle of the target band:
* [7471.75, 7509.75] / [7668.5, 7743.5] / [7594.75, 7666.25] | 0.00 mag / 44.6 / 42.2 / 43.1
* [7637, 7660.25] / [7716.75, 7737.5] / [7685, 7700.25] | 0.04 mag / 43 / 42.3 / 42.6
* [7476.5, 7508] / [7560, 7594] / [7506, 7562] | 0.04 mag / 45.6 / 43.5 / 44.6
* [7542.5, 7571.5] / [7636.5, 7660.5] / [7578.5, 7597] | -0.02 mag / 43.1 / 43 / 43.1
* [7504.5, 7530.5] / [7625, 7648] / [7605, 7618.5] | 0.02 mag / 42.8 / 43.4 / 43.3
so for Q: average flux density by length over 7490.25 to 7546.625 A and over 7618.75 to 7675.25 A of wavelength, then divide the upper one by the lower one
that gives 0.99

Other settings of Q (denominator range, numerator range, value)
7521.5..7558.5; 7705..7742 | 0.96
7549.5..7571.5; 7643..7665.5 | 1.00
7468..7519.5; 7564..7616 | 0.98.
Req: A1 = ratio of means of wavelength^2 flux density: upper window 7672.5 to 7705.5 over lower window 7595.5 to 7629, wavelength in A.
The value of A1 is 1.0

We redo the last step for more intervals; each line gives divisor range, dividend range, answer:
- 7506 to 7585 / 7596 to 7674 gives 1.03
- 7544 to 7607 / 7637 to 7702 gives 1.02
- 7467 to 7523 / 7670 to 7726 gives 1.01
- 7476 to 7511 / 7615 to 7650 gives 1.00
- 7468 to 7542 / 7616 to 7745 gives 1.02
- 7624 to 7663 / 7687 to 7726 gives 0.96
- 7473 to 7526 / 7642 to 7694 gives 1.04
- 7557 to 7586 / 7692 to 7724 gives 0.97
